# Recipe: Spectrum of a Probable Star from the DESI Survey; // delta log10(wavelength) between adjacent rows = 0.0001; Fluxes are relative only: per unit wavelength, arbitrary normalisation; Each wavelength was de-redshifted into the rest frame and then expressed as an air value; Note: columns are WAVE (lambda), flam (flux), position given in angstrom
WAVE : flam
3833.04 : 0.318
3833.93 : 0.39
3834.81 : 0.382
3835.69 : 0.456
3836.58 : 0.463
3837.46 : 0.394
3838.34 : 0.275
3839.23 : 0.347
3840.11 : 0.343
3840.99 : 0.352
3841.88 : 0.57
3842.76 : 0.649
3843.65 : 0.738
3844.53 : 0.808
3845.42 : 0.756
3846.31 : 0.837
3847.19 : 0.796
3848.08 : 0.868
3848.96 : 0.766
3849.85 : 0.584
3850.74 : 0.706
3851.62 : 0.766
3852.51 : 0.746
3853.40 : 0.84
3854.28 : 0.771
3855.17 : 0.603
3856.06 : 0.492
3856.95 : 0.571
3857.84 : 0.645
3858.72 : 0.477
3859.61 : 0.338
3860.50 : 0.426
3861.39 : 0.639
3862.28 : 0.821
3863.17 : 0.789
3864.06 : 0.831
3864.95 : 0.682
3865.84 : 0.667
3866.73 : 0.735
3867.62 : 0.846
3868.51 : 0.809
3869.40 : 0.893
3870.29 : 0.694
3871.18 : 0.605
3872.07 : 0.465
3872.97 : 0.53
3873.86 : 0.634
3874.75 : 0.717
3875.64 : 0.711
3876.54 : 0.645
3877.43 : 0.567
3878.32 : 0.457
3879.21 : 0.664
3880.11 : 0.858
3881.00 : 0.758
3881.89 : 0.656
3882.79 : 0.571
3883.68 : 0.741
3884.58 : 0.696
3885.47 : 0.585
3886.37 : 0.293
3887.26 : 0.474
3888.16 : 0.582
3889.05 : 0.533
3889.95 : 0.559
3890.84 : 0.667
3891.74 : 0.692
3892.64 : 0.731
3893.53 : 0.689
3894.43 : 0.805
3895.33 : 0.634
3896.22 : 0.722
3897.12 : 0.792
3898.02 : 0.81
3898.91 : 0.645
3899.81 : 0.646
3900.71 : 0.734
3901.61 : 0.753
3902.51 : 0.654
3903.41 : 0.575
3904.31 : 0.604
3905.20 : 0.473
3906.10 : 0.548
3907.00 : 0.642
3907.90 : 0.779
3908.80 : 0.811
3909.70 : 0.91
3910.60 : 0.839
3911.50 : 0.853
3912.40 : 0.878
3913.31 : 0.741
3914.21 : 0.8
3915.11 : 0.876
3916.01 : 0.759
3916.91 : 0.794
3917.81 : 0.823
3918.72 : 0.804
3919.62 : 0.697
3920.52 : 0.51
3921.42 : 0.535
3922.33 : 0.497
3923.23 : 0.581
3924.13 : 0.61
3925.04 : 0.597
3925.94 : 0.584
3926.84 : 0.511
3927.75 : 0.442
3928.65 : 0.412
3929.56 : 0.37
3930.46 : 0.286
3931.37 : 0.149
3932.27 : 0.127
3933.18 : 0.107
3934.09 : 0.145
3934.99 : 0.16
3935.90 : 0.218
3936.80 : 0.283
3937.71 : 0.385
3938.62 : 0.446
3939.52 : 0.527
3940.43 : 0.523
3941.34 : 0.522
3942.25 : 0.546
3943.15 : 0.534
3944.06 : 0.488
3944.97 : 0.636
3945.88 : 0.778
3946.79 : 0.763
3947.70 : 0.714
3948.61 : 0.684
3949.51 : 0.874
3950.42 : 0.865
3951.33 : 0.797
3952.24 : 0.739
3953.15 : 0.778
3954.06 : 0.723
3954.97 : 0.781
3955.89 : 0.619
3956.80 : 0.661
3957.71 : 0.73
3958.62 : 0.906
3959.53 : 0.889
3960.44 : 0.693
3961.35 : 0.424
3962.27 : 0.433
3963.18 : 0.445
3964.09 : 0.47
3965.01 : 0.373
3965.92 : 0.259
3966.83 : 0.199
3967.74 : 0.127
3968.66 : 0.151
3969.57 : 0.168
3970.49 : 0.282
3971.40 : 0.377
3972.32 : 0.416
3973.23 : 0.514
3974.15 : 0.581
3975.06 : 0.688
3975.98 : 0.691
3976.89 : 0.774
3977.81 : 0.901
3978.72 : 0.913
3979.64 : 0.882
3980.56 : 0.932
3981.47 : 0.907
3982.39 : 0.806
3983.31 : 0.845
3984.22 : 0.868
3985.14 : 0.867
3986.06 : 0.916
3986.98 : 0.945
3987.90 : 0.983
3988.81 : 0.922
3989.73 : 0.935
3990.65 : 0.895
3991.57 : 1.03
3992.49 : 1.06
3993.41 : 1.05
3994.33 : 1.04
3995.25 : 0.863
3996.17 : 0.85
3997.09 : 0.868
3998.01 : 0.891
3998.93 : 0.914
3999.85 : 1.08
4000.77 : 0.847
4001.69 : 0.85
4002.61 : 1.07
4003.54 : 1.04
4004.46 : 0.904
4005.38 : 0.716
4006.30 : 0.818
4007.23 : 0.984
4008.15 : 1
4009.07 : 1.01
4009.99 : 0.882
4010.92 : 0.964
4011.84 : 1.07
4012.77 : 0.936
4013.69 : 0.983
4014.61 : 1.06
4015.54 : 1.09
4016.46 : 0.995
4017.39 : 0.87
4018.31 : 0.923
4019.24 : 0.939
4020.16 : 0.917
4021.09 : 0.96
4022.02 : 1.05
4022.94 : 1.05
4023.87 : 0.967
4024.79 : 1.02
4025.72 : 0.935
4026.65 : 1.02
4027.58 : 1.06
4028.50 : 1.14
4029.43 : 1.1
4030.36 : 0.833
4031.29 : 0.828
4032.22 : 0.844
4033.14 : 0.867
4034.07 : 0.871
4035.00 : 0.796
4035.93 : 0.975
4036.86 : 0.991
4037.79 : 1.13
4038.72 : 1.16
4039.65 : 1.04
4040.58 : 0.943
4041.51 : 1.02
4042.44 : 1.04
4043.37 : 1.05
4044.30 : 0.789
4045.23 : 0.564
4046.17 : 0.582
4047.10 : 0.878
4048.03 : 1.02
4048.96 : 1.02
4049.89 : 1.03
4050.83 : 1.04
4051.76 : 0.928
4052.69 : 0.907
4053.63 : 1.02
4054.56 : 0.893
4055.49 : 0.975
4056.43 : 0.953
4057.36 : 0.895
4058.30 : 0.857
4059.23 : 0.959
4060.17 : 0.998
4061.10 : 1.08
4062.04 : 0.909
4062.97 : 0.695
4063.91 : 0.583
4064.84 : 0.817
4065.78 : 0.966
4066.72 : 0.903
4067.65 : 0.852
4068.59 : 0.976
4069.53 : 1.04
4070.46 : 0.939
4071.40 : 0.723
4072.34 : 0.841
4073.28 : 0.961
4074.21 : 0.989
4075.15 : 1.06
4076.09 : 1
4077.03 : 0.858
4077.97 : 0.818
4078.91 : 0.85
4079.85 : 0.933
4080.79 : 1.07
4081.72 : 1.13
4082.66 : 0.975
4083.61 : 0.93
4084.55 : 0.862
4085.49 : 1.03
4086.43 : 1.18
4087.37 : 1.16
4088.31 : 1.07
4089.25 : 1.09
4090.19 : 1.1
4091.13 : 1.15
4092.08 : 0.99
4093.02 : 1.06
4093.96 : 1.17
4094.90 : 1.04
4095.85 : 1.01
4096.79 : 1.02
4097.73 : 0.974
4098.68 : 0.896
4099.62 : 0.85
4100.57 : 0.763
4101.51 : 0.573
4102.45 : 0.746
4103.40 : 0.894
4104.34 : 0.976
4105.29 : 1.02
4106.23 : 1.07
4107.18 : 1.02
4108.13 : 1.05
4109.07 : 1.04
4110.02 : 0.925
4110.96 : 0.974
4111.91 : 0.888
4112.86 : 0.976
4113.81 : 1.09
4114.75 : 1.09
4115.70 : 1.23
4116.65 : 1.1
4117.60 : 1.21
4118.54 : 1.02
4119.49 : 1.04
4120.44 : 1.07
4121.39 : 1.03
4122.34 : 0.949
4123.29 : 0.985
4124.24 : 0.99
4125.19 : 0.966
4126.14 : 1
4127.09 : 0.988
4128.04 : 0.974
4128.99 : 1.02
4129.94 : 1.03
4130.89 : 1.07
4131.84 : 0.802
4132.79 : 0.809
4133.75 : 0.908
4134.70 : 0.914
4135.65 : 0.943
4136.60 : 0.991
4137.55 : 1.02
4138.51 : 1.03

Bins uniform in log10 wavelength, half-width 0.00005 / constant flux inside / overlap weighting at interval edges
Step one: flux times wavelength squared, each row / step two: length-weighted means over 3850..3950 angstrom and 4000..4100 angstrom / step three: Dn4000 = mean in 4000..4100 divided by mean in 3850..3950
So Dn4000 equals 1.67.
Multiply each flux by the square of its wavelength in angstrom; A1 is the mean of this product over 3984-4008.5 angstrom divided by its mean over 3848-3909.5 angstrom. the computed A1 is 1.5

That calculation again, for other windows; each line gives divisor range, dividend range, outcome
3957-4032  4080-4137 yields 1.28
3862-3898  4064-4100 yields 1.61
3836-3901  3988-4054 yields 1.59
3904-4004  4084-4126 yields 1.64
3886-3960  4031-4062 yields 1.61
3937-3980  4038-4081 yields 1.66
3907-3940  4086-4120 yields 2.01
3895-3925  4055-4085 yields 1.41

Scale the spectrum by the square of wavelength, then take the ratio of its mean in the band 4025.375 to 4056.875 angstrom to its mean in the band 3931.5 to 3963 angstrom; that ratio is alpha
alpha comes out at 1.75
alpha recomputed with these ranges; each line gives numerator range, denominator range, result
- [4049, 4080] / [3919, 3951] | 1.99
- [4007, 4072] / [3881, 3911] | 1.53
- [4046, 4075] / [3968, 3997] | 1.23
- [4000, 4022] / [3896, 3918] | 1.36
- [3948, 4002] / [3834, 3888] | 1.23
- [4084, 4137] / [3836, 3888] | 1.77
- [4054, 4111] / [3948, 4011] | 1.32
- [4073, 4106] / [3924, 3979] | 2.01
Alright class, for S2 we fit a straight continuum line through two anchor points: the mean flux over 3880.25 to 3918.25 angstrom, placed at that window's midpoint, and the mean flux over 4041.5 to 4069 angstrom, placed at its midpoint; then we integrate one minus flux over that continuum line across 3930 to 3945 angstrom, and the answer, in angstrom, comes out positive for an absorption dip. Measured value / 8.0 angstrom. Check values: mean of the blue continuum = 0.695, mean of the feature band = 0.35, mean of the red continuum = 0.905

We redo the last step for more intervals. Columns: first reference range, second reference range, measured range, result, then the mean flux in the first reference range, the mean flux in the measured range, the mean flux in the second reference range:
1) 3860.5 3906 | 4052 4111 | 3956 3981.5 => 7.4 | 0.663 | 0.559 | 0.953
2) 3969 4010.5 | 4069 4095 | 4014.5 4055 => -1.8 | 0.838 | 0.957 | 1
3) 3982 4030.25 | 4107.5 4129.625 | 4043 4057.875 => 1.2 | 0.957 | 0.908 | 1.03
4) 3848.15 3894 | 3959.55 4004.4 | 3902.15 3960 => 7.4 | 0.653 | 0.608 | 0.734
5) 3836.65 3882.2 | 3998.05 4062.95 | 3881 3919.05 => 1.4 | 0.648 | 0.695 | 0.952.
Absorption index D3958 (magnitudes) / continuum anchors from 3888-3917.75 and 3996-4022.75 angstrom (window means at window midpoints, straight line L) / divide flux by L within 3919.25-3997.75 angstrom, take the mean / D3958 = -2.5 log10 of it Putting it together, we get 0.34 mag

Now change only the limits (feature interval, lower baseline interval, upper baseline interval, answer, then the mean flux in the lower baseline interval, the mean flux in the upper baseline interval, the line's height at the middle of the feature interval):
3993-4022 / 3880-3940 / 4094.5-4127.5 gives -0.21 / 0.595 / 0.984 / 0.784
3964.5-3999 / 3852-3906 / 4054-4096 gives 0.13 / 0.653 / 0.963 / 0.816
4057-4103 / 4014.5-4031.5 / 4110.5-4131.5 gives 0.07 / 0.988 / 1.03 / 1.01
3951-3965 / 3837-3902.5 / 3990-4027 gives 0.27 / 0.651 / 0.96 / 0.847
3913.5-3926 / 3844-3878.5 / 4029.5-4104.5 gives 0.11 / 0.682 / 0.941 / 0.756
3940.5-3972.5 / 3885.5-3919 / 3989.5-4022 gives 0.41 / 0.699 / 0.953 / 0.832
